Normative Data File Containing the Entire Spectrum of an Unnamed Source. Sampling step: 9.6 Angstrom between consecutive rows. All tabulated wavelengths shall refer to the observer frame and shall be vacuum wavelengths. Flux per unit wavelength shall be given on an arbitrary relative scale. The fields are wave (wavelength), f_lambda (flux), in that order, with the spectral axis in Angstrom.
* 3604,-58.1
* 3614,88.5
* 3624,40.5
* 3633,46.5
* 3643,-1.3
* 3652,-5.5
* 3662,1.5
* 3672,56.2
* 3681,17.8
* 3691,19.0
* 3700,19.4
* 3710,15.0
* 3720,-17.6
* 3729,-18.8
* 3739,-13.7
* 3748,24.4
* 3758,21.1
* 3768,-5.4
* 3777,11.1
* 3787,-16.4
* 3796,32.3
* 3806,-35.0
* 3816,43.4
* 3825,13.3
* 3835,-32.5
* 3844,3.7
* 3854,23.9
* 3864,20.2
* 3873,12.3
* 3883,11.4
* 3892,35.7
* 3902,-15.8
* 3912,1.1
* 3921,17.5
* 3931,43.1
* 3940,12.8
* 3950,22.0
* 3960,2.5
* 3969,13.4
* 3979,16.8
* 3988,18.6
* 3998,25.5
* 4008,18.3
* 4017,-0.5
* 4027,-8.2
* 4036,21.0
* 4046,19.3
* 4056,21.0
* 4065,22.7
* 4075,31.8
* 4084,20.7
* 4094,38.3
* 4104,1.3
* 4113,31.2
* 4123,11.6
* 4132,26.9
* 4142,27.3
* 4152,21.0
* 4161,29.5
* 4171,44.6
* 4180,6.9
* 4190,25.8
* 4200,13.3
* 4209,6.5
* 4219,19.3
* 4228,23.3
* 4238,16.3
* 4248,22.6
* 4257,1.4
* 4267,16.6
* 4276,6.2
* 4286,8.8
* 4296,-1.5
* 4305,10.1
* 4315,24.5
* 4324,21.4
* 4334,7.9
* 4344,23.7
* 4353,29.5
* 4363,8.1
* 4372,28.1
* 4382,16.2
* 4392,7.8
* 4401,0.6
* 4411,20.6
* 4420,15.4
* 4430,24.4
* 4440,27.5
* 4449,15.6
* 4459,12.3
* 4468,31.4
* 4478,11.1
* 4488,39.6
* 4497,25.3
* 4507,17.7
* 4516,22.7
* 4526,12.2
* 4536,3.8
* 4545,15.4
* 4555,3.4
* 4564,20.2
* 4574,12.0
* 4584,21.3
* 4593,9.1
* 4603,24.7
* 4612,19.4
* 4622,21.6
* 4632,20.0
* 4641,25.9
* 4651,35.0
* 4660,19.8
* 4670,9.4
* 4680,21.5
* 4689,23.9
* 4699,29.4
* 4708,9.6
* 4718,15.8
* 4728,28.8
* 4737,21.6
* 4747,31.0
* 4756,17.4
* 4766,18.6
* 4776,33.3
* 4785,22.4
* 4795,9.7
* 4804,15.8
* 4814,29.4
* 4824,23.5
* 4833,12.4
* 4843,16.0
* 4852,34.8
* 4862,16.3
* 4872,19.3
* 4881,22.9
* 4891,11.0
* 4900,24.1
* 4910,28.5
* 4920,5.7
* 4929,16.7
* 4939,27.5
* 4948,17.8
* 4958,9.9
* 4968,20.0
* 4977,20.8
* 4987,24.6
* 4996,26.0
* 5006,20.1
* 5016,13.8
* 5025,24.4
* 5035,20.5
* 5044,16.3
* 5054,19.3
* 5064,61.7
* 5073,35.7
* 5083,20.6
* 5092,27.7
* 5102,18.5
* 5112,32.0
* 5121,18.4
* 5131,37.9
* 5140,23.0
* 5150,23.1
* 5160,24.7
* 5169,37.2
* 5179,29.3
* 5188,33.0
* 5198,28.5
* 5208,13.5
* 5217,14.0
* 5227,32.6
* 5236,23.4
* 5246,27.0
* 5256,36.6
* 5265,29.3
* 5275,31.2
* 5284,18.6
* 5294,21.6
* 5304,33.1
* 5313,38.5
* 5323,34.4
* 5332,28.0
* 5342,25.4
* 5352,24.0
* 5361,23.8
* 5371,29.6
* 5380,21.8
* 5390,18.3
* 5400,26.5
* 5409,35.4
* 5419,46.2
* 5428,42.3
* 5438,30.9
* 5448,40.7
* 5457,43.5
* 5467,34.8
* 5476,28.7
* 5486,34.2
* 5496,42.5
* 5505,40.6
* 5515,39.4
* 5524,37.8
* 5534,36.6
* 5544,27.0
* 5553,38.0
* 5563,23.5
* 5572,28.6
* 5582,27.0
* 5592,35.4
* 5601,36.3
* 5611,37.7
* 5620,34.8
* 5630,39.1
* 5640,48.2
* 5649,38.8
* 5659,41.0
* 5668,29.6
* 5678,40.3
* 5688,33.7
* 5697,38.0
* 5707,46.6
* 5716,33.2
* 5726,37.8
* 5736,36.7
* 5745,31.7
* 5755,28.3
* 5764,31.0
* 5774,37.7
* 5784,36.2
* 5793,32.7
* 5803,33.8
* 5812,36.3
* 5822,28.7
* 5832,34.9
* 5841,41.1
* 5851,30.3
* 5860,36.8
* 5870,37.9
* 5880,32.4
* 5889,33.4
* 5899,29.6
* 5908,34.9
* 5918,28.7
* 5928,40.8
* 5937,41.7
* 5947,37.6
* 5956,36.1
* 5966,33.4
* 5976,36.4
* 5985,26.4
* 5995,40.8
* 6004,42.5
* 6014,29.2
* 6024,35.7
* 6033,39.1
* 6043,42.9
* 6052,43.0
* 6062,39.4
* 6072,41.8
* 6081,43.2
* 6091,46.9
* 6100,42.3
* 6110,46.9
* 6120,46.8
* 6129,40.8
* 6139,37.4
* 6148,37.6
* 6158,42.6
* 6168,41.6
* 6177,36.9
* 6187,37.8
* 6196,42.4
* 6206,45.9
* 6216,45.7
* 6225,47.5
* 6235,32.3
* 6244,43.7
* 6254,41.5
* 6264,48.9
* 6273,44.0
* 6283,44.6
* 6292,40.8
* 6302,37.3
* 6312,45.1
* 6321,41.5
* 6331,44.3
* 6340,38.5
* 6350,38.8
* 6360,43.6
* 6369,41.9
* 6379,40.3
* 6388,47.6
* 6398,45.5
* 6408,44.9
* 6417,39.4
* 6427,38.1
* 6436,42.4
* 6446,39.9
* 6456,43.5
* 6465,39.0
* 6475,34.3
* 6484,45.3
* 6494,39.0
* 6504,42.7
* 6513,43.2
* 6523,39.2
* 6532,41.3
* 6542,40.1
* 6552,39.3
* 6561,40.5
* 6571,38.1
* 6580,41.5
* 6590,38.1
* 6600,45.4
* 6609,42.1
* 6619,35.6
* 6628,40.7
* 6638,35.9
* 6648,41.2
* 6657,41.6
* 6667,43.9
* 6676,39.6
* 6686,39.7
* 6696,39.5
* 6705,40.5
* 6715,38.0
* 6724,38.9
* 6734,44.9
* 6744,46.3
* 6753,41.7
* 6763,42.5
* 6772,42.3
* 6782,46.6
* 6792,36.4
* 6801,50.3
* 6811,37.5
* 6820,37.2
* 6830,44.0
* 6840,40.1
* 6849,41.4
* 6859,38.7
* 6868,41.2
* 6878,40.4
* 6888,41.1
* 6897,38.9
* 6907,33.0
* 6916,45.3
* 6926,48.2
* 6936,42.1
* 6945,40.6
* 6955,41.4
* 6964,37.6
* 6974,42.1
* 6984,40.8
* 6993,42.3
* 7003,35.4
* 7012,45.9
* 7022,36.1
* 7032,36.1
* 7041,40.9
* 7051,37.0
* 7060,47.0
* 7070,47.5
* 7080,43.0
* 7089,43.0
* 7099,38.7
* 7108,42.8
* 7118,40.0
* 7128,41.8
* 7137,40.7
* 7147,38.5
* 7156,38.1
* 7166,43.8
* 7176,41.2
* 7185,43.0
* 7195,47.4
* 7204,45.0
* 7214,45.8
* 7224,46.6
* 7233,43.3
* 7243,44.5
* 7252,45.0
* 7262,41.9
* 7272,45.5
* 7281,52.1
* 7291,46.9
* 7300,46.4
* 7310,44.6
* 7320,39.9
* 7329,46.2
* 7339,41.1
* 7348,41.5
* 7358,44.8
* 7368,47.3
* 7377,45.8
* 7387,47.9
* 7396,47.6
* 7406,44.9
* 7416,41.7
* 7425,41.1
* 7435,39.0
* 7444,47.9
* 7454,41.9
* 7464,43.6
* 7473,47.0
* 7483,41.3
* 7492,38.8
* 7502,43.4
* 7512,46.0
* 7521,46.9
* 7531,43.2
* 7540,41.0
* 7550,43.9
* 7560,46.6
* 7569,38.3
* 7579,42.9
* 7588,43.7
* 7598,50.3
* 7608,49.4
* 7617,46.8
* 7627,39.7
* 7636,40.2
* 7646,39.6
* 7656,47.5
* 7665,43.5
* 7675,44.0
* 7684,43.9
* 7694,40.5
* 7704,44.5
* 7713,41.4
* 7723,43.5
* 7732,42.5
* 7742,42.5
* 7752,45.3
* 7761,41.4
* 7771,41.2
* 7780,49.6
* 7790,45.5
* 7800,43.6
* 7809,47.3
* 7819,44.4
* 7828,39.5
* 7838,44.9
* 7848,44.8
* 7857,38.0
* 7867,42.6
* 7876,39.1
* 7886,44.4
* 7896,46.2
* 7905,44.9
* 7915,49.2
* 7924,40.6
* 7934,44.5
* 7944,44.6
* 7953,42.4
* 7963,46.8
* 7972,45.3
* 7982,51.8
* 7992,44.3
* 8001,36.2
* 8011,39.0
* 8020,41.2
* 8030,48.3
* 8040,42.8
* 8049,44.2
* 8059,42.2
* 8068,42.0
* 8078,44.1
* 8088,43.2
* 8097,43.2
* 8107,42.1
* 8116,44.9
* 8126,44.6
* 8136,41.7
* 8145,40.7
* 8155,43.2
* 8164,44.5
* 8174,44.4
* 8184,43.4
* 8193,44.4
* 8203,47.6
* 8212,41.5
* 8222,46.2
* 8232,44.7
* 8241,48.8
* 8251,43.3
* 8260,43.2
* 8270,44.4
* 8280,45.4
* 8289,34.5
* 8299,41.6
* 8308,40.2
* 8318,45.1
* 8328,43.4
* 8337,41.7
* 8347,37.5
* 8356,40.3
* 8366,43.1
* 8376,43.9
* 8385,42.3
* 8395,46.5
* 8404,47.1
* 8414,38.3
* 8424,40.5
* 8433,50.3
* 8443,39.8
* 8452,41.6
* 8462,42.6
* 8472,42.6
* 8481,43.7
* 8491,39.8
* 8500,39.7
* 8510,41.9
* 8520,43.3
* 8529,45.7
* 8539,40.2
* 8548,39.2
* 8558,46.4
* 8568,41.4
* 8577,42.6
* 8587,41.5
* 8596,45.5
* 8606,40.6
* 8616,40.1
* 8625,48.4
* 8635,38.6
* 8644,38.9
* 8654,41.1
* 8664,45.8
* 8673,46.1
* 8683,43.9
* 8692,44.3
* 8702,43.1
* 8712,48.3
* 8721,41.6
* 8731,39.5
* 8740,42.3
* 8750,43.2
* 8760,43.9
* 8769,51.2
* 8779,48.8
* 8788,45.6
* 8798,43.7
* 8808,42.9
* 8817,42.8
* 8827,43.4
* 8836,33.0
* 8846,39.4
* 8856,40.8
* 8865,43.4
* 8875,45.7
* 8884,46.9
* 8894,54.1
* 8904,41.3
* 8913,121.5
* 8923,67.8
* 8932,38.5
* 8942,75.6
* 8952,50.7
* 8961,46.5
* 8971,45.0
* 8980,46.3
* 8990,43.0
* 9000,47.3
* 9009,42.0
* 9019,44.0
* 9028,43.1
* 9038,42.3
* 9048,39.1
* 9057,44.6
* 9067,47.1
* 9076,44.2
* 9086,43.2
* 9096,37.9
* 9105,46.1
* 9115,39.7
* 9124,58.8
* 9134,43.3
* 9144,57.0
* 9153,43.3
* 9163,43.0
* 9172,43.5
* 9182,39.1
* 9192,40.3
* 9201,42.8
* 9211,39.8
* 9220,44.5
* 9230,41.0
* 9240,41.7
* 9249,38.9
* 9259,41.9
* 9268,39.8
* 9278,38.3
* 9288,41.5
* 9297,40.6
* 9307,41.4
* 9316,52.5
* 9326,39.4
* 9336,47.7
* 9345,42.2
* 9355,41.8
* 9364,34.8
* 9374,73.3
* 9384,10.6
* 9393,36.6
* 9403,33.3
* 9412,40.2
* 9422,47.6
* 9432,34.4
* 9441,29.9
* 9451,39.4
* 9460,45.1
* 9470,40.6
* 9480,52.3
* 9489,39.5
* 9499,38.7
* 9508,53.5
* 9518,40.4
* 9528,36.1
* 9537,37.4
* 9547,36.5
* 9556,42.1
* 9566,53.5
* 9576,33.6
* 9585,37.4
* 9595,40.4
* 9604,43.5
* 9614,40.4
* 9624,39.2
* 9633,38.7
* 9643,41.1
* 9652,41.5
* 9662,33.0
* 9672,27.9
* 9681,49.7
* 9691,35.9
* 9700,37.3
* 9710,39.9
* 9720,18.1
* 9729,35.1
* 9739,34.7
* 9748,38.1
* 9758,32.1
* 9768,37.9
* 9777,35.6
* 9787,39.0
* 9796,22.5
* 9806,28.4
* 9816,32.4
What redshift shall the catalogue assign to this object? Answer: 0.36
